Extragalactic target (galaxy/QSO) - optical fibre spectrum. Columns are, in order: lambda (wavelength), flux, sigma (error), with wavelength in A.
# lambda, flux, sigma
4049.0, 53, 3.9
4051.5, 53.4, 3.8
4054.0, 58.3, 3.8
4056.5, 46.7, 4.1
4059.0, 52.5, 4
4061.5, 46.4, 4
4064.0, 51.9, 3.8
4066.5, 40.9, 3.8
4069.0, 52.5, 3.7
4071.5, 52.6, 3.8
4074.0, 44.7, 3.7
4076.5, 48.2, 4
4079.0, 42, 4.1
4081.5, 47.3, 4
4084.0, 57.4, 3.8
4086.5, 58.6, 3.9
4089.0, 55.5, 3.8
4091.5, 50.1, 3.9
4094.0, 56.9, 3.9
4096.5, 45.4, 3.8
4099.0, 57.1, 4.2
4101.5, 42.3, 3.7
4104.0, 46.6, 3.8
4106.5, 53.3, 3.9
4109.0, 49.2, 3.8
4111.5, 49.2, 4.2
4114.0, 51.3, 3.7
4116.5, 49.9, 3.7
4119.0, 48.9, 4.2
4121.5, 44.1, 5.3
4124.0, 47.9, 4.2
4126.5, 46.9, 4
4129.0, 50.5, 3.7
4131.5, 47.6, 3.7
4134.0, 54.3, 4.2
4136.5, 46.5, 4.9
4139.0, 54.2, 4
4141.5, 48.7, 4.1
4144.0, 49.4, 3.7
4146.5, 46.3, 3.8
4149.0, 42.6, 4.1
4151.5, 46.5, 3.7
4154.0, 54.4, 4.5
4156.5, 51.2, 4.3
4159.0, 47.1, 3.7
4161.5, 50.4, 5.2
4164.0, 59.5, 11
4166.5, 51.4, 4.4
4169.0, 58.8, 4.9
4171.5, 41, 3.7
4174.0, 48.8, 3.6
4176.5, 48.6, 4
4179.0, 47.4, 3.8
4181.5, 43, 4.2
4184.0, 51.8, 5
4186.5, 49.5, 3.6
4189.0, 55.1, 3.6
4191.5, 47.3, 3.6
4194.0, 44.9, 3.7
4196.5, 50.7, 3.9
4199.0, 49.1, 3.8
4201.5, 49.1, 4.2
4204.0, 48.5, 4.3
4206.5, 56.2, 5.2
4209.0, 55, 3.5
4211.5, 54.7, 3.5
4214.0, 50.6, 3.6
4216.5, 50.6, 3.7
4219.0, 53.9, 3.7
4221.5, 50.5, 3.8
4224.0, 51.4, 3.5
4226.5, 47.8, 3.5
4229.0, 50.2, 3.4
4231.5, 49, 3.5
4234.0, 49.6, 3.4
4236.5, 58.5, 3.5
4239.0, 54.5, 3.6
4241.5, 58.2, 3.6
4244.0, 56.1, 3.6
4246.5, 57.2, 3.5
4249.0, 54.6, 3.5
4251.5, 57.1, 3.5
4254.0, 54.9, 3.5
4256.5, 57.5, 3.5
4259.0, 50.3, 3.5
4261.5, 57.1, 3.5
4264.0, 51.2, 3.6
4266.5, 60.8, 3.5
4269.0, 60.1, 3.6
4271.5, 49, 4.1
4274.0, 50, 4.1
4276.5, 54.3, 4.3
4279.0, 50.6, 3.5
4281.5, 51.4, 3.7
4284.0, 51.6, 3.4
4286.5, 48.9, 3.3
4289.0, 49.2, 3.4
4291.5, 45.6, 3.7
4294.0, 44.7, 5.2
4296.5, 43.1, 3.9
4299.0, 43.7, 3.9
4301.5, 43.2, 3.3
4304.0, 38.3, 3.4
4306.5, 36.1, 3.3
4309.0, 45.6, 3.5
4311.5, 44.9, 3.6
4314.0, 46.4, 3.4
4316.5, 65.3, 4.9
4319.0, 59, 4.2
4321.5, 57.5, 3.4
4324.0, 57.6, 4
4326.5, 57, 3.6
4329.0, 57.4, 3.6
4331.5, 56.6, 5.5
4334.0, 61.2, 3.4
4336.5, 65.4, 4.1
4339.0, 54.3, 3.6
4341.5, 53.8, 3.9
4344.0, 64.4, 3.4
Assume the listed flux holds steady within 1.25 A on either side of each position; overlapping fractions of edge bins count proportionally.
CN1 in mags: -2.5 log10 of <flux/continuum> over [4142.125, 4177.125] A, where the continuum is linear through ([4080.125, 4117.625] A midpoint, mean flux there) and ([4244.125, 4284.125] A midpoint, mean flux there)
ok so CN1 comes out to 0.06 mag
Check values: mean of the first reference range 51.3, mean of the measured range 49.7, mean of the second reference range 54.4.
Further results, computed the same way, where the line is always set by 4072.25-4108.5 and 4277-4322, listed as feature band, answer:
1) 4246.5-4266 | -0.138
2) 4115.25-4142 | 0.020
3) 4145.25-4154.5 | 0.064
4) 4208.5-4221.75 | -0.077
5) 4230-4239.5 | -0.085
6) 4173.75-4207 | 0.002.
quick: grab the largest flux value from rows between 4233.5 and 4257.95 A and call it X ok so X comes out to 58.5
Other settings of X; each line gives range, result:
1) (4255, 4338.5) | 65.4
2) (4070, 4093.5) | 58.6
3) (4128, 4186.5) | 59.5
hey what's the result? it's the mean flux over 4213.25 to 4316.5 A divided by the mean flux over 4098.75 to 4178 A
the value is 1.0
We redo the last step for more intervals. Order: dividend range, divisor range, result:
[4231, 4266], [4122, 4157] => 1.12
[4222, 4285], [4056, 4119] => 1.07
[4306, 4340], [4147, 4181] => 1.11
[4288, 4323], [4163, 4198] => 0.95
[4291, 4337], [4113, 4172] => 1.02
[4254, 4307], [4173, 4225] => 0.99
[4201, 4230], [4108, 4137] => 1.06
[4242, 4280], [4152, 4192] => 1.09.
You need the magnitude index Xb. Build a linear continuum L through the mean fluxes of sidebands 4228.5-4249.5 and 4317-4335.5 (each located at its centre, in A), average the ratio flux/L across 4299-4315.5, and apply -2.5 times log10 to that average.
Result 0.32 mag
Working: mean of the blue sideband 54.3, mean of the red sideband 58.4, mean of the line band 42.9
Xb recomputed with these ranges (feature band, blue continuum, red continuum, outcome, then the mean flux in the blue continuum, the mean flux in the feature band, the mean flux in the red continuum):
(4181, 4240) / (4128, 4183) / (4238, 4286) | 0.02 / 49.5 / 51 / 54.5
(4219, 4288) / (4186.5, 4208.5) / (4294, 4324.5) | -0.09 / 50.2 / 53.4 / 48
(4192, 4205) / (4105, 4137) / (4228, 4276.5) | 0.09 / 49.2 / 48.4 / 54.5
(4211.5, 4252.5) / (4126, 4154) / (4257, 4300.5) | -0.06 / 48.8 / 53.1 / 50.8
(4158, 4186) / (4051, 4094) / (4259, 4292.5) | 0.03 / 50.7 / 49.8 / 52.3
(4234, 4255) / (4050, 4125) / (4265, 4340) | -0.10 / 50.1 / 56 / 51.6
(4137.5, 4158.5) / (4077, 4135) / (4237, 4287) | 0.05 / 50.1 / 49.1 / 54.4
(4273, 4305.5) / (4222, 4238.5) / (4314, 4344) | 0.18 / 51.2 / 47.2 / 58.4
